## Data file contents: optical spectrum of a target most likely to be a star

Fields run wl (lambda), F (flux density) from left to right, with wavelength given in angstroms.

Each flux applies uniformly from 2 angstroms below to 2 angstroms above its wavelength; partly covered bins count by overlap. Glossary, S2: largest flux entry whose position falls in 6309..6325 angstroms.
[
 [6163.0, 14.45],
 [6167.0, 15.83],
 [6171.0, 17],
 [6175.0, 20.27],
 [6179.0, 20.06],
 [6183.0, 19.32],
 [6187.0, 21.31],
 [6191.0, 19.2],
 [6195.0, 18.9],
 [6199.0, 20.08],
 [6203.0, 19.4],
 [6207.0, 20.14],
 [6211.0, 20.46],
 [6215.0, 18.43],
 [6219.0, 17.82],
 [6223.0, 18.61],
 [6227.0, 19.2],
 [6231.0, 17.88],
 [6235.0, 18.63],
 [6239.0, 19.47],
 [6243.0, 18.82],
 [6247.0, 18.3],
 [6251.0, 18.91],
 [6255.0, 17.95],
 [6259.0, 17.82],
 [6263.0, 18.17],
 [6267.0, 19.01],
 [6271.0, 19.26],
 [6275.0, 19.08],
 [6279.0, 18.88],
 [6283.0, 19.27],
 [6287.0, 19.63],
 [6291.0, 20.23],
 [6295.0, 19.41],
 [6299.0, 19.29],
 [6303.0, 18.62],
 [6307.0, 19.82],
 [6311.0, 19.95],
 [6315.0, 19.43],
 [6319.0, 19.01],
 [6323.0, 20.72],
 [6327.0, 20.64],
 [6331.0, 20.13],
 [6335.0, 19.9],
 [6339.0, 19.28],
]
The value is 20.72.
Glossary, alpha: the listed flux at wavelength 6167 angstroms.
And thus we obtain 15.83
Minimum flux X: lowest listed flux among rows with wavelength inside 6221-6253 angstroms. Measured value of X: 17.88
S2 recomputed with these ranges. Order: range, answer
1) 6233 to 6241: 19.47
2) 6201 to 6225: 20.46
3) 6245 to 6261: 18.91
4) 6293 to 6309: 19.82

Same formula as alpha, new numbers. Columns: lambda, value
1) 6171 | 17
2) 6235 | 18.63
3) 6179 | 20.06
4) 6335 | 19.9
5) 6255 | 17.95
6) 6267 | 19.01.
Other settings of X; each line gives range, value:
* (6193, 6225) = 17.82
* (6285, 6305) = 18.62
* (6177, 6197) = 18.9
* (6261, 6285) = 18.17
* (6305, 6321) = 19.01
